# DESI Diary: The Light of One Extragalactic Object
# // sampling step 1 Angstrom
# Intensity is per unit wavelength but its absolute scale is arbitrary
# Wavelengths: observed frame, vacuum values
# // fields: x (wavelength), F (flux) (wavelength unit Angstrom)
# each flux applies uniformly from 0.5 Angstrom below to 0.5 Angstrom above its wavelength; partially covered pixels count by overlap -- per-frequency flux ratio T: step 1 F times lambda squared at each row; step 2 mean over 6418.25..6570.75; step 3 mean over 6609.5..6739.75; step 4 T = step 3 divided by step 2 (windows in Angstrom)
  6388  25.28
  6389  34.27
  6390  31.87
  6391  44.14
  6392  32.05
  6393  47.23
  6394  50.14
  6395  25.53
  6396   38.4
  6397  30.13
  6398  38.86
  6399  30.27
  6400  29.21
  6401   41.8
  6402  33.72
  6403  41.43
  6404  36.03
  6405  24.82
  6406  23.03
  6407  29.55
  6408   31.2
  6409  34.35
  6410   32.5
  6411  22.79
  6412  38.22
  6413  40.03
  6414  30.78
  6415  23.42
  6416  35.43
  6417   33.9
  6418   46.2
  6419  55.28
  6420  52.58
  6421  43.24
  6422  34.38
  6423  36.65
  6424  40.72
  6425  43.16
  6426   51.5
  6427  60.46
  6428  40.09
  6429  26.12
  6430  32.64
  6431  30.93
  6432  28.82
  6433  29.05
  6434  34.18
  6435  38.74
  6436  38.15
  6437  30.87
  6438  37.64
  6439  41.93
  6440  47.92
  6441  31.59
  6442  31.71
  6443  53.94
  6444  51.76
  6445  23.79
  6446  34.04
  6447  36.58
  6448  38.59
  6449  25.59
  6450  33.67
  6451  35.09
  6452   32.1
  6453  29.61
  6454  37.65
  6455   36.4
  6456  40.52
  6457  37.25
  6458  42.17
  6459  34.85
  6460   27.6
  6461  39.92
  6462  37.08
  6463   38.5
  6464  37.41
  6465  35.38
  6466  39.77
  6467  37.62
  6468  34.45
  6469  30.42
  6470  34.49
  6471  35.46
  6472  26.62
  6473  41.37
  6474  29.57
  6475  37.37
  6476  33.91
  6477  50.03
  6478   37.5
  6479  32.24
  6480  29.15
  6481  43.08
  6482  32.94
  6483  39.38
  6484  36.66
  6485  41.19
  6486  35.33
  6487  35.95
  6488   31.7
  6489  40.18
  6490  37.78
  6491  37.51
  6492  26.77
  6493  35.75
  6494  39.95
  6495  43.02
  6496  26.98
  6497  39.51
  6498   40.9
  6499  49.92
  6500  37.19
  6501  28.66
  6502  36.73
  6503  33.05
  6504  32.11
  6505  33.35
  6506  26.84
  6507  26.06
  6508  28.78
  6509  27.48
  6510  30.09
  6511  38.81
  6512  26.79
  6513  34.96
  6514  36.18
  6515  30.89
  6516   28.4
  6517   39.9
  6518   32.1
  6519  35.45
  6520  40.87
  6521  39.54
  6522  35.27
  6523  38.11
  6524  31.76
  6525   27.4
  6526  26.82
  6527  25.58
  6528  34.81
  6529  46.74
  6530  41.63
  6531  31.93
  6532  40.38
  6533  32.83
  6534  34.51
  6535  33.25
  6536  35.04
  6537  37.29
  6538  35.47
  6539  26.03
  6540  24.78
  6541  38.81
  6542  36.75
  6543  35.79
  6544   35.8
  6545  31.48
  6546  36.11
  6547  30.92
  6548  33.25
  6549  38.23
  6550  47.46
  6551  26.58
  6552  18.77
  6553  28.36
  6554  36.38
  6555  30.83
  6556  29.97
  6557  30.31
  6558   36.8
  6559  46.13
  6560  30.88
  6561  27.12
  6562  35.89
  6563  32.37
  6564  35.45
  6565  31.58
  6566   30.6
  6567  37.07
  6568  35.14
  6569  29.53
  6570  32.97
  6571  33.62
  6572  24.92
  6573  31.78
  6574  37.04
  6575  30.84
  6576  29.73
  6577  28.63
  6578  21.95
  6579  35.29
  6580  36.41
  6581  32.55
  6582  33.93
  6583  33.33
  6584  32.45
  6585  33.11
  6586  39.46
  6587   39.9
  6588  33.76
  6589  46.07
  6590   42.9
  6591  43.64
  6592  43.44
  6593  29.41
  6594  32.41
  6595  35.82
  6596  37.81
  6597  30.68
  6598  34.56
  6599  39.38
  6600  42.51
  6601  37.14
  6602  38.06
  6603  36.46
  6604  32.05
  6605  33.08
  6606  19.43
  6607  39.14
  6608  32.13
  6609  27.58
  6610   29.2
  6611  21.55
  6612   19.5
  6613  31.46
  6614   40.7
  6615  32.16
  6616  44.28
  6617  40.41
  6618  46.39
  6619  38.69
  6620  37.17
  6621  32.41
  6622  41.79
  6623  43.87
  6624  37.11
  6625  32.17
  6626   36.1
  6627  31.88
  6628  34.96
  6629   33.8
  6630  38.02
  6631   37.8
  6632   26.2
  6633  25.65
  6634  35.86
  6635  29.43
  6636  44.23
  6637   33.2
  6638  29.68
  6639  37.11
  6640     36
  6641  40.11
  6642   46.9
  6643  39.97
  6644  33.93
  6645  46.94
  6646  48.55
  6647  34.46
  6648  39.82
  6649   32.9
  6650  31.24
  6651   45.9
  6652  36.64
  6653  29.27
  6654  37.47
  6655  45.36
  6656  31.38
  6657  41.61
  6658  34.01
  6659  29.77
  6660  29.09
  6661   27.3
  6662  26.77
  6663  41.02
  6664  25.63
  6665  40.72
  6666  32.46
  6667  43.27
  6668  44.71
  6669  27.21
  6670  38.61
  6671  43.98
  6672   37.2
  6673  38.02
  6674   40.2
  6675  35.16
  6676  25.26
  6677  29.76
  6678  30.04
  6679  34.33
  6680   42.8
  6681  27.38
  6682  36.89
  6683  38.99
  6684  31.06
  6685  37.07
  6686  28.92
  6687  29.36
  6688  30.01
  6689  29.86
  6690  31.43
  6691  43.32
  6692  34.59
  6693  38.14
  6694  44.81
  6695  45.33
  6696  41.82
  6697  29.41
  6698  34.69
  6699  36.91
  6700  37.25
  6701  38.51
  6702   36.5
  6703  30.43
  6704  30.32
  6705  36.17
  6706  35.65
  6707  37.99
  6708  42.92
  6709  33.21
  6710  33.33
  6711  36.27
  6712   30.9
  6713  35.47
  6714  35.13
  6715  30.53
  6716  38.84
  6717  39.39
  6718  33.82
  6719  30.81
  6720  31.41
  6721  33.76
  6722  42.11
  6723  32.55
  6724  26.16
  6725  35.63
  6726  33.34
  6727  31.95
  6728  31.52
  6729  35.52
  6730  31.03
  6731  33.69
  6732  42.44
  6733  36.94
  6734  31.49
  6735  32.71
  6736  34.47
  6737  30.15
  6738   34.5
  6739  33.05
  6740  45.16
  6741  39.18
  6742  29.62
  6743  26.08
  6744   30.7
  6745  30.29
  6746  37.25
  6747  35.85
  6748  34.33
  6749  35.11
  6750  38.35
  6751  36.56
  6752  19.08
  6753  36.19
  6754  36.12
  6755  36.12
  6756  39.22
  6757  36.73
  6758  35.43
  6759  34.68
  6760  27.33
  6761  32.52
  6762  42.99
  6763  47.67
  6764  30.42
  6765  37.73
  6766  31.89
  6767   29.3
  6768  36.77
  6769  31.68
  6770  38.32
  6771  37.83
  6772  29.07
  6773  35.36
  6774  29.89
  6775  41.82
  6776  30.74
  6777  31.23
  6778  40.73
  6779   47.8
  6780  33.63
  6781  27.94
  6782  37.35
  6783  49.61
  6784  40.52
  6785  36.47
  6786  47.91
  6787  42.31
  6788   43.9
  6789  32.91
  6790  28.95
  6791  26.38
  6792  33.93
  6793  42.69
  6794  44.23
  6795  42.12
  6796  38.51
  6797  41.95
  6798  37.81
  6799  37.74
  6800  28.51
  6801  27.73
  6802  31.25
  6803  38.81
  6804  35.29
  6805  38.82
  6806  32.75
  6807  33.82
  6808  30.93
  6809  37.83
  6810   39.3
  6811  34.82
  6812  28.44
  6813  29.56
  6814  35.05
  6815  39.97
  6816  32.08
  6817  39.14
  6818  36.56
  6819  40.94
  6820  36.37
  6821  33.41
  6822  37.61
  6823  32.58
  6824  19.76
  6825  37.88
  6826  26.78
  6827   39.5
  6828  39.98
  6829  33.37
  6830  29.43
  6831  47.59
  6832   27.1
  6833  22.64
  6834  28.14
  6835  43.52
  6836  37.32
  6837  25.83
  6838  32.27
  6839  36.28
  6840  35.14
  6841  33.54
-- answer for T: 1.05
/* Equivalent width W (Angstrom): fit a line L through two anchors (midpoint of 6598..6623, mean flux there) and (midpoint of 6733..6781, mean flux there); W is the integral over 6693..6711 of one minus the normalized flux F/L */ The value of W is -1.1 Angstrom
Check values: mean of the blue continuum 34.9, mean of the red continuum 34.7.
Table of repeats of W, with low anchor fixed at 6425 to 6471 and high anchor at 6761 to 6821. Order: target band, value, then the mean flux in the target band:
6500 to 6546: 3.88 Angstrom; 33.5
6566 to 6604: 1.74 Angstrom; 34.9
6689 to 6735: 1.37 Angstrom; 35.3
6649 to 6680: 1.07 Angstrom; 35.2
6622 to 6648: -0.17 Angstrom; 36.7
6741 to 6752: 1.01 Angstrom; 33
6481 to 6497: 0.11 Angstrom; 36.4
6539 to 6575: 3.52 Angstrom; 33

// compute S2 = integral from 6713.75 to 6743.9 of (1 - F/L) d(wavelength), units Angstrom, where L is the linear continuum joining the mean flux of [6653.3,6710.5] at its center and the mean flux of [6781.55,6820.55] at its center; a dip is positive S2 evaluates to 1.5 Angstrom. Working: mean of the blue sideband 35.3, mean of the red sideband 36.7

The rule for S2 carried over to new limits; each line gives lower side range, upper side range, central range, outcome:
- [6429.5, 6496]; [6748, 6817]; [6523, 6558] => 2.5 Angstrom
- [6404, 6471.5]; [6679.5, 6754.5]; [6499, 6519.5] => 1.9 Angstrom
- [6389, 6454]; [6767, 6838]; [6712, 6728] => 0.8 Angstrom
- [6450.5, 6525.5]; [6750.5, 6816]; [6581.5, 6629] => -0.1 Angstrom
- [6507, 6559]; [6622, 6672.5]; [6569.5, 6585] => 1.3 Angstrom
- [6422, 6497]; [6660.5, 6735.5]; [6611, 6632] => -0.3 Angstrom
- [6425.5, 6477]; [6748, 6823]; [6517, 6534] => 0.5 Angstrom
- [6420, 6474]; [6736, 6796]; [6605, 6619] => 1.3 Angstrom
